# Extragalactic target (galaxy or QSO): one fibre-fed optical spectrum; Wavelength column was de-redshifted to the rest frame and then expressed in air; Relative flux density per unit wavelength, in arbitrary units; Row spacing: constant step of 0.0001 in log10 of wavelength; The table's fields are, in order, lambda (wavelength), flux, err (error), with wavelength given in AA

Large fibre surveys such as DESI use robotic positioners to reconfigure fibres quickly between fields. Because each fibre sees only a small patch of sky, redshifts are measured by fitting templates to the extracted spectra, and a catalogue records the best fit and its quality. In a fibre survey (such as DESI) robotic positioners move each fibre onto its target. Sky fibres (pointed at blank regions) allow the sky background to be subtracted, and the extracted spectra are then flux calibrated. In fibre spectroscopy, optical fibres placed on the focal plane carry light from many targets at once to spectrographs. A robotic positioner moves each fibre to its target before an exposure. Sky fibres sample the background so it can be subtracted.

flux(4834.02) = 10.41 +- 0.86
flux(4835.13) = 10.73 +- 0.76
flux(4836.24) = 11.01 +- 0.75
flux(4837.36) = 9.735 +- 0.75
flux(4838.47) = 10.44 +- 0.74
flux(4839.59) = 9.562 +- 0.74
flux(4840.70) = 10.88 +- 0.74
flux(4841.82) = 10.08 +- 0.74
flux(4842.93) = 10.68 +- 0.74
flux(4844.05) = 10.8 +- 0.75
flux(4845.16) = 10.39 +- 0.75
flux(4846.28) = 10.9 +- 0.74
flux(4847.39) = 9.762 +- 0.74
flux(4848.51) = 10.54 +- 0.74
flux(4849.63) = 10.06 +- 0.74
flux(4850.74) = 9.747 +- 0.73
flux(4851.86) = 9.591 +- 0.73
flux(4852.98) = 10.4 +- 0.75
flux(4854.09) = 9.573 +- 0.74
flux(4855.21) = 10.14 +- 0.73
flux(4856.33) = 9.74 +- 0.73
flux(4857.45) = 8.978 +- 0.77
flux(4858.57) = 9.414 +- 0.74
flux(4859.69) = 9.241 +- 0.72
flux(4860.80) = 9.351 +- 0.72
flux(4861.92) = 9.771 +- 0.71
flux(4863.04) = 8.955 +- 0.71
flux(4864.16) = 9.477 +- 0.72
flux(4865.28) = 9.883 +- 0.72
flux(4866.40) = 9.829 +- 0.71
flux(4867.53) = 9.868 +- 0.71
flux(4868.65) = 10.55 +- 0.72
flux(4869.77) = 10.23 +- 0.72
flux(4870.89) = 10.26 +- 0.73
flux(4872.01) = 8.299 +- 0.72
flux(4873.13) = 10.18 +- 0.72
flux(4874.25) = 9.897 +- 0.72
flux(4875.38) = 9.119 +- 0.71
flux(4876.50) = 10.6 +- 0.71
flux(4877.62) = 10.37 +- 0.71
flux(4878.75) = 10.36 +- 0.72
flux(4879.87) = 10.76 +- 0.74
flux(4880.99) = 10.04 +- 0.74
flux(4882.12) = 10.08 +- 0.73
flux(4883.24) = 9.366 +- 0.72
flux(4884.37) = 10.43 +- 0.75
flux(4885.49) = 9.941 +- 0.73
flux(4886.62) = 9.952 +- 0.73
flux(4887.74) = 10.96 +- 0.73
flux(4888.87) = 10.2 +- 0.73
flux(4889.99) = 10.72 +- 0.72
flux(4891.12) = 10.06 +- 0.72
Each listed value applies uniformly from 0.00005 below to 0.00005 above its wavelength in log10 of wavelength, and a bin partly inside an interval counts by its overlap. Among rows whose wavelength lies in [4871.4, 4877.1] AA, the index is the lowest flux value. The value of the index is 8.299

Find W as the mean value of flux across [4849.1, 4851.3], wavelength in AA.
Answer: 9.93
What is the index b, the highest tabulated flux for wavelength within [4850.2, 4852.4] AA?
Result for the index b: 9.747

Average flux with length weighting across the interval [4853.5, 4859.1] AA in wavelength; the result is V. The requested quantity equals 9.58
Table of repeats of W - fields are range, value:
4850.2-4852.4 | 9.66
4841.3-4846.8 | 10.6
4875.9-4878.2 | 10.5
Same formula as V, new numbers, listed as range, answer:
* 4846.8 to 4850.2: 10.1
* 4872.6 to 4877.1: 9.95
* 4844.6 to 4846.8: 10.6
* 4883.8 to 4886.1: 10.2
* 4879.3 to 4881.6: 10.4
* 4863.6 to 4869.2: 9.91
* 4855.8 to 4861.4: 9.35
